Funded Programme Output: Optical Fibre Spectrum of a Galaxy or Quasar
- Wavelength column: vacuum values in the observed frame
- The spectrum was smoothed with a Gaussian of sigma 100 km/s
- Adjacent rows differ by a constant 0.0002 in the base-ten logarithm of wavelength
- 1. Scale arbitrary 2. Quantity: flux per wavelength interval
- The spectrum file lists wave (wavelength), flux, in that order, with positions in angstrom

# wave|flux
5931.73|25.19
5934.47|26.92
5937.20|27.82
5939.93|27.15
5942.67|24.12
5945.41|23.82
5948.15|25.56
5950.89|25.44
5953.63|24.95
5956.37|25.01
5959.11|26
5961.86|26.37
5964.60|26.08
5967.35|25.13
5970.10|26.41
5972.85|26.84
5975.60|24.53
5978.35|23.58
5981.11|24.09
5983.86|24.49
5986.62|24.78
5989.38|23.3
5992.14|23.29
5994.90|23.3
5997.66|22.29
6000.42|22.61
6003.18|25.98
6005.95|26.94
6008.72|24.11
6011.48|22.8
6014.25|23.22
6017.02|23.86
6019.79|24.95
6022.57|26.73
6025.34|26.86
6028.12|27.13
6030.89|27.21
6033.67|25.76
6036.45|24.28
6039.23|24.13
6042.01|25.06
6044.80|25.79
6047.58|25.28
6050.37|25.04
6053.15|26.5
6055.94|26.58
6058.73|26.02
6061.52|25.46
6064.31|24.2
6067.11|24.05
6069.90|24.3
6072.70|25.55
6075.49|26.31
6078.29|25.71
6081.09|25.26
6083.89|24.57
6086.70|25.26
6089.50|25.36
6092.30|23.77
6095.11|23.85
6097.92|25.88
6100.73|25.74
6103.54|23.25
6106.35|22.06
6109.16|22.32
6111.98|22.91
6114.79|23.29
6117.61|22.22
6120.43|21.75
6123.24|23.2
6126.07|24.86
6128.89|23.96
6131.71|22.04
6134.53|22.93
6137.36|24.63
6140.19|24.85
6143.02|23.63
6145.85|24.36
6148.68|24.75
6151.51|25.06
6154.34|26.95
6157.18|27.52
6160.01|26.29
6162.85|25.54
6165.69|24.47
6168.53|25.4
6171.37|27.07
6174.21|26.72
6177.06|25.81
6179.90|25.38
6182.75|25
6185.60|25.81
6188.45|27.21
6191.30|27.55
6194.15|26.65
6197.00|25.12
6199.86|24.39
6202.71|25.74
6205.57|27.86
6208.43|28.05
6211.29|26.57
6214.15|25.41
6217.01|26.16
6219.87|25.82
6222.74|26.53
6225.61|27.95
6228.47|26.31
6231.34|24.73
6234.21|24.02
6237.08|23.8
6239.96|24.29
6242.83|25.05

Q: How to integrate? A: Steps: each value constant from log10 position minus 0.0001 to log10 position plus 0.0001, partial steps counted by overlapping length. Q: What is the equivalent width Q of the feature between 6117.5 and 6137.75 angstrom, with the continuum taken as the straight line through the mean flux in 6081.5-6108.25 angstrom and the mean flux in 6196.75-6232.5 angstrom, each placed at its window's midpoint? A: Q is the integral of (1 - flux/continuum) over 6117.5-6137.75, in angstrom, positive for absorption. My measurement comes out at 1.4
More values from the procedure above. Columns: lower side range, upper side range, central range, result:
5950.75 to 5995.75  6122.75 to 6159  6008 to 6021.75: 0.52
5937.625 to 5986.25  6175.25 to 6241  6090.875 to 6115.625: 1.91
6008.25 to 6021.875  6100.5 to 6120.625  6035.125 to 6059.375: -1.89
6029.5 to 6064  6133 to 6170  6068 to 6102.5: 0.40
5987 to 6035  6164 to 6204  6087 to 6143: 3.88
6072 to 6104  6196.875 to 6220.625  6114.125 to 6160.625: 2.38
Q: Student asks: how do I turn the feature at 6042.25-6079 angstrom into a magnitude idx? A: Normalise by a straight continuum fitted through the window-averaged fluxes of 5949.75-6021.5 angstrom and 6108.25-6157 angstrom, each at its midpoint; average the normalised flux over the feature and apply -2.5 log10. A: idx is -0.052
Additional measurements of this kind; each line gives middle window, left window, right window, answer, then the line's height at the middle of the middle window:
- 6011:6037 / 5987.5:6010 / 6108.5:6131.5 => -0.07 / 23.8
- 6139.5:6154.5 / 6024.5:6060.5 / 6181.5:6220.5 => 0.06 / 26.1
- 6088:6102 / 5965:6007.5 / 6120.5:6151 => -0.04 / 24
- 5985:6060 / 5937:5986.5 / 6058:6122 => -0.01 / 24.8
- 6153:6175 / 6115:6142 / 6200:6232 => -0.07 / 24.6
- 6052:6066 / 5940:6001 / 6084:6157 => -0.06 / 24.3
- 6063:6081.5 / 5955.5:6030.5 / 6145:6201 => 0.01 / 25.3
